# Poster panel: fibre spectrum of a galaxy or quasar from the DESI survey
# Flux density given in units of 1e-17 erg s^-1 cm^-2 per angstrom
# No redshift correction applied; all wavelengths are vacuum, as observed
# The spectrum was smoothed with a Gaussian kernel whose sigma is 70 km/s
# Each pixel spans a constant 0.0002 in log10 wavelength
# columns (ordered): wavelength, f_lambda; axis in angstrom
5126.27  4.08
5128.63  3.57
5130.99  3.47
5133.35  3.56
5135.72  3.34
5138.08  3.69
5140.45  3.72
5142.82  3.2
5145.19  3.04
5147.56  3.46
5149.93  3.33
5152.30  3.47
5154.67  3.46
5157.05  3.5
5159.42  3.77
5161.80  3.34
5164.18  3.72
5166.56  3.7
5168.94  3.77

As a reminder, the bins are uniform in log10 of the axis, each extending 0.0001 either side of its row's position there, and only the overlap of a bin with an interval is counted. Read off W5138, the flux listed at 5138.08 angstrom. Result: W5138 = 3.69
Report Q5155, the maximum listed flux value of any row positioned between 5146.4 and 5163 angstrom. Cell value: 3.77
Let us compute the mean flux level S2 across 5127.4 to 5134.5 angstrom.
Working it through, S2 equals 3.54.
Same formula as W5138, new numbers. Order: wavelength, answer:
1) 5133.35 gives 3.56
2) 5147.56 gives 3.46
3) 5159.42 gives 3.77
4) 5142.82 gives 3.2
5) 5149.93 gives 3.33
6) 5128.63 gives 3.57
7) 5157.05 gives 3.5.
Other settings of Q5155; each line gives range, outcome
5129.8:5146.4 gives 3.72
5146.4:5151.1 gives 3.46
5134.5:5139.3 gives 3.69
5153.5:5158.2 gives 3.5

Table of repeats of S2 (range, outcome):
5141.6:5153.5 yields 3.3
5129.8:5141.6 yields 3.56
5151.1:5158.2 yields 3.48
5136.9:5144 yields 3.54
